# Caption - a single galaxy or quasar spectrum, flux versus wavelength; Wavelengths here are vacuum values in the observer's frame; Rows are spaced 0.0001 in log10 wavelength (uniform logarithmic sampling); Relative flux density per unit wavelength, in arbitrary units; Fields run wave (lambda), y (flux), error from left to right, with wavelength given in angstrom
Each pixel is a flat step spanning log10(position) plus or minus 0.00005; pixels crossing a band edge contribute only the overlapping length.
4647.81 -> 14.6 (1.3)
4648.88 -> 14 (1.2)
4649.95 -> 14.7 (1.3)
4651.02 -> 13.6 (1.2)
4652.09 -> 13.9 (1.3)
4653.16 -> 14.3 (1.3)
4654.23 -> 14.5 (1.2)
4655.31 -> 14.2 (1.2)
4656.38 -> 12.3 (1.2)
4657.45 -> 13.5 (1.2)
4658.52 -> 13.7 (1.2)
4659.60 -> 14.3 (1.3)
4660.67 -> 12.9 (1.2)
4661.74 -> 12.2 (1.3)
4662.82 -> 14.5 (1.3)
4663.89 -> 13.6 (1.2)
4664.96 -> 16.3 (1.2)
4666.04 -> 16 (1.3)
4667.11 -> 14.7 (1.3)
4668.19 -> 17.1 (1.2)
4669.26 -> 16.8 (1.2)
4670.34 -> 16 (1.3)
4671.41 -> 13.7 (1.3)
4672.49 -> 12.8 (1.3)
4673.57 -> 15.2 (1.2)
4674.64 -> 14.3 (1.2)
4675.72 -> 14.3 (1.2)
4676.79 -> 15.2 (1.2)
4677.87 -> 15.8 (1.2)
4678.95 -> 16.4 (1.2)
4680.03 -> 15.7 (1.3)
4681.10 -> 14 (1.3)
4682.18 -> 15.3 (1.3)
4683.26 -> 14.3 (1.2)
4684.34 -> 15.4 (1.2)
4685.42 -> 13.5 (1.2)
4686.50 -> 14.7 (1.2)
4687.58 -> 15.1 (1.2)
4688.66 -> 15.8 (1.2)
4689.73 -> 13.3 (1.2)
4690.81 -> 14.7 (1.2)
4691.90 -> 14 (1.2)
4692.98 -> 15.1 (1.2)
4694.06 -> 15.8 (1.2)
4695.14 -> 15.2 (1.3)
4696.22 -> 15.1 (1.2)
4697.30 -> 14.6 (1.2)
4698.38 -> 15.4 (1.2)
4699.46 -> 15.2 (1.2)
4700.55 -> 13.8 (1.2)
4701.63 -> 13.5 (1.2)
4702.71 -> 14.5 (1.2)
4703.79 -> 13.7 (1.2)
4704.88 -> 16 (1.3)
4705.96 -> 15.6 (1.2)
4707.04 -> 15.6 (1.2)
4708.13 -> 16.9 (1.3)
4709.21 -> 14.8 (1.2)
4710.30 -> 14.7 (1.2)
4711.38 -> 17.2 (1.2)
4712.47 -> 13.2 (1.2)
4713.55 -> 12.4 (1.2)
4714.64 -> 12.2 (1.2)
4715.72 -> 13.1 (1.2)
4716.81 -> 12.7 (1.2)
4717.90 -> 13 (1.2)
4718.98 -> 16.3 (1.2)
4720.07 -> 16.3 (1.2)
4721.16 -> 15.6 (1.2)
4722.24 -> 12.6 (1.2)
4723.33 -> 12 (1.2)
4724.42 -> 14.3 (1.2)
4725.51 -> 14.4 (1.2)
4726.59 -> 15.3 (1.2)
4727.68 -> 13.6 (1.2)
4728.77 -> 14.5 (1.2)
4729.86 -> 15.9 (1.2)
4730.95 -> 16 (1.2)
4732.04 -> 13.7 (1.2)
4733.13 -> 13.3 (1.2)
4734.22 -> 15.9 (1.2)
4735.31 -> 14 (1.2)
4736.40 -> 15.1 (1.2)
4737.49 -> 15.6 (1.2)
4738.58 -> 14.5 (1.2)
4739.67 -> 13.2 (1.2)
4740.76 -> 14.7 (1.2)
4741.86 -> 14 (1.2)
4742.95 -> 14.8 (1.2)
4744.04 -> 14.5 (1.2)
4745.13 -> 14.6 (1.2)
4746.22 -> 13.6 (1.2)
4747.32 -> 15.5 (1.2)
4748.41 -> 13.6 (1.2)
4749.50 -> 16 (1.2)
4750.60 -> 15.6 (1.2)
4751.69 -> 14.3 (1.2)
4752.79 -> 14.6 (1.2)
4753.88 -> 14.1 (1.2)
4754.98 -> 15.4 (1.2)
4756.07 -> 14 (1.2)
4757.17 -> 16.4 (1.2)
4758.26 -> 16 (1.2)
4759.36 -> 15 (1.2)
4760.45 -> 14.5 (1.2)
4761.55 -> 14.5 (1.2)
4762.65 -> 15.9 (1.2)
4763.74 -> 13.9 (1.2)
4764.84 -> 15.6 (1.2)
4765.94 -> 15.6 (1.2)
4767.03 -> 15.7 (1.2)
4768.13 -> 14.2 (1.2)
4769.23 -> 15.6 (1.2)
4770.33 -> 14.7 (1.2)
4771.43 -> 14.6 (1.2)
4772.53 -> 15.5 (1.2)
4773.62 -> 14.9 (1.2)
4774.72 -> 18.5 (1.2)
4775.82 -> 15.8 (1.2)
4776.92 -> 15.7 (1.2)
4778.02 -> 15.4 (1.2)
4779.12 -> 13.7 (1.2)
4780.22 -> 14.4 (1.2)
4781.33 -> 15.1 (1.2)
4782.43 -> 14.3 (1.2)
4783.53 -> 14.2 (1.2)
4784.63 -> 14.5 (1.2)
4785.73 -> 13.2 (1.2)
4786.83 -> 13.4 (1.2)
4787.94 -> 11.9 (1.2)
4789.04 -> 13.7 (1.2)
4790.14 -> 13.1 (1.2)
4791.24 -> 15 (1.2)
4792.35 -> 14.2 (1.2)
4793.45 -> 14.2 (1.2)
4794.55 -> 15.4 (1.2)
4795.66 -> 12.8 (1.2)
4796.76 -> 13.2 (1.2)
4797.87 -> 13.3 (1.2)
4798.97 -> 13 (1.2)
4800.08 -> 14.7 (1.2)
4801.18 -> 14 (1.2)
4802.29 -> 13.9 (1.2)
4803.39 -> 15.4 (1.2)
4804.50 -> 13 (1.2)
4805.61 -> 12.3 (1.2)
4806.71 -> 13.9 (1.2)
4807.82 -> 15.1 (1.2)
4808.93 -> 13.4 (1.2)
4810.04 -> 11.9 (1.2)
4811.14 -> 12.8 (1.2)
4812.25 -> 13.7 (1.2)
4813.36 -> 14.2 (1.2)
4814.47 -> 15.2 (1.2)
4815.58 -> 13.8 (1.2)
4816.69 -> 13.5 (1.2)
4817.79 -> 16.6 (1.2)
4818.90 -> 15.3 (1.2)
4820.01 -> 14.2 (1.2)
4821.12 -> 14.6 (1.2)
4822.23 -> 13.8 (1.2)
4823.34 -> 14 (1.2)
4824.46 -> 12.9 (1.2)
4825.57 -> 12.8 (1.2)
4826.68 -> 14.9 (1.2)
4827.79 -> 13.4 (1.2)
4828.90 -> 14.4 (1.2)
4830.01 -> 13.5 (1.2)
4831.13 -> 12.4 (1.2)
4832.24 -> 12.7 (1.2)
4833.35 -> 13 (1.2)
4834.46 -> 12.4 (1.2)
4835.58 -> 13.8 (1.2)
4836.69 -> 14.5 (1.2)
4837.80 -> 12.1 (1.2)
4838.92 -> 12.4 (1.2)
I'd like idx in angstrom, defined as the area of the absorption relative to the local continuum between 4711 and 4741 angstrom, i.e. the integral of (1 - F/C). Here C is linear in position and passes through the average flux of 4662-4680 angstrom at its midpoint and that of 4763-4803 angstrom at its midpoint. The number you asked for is 1.1 angstrom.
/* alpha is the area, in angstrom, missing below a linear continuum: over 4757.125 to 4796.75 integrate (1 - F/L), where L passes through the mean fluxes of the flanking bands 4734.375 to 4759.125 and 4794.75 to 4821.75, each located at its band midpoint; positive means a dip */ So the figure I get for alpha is -1.0 angstrom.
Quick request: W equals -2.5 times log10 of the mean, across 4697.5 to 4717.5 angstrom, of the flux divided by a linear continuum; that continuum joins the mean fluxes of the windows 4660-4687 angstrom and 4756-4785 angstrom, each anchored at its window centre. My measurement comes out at 0.04 mag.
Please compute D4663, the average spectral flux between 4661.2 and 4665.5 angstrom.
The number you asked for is 14.2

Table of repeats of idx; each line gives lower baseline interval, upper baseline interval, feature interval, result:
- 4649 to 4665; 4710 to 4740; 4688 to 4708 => -1.06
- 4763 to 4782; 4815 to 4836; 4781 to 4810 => 1.58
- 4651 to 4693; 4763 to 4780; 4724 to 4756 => 0.92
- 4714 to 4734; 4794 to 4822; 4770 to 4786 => -1.09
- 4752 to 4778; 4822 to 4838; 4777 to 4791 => 0.68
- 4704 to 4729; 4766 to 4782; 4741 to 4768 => 0.18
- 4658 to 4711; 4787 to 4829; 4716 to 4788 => -2.00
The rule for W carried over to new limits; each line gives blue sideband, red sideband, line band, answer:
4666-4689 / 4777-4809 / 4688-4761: 0.00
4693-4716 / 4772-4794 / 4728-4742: 0.00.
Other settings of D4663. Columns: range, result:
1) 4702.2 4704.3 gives 14.1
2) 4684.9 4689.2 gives 14.8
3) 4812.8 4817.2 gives 14.2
